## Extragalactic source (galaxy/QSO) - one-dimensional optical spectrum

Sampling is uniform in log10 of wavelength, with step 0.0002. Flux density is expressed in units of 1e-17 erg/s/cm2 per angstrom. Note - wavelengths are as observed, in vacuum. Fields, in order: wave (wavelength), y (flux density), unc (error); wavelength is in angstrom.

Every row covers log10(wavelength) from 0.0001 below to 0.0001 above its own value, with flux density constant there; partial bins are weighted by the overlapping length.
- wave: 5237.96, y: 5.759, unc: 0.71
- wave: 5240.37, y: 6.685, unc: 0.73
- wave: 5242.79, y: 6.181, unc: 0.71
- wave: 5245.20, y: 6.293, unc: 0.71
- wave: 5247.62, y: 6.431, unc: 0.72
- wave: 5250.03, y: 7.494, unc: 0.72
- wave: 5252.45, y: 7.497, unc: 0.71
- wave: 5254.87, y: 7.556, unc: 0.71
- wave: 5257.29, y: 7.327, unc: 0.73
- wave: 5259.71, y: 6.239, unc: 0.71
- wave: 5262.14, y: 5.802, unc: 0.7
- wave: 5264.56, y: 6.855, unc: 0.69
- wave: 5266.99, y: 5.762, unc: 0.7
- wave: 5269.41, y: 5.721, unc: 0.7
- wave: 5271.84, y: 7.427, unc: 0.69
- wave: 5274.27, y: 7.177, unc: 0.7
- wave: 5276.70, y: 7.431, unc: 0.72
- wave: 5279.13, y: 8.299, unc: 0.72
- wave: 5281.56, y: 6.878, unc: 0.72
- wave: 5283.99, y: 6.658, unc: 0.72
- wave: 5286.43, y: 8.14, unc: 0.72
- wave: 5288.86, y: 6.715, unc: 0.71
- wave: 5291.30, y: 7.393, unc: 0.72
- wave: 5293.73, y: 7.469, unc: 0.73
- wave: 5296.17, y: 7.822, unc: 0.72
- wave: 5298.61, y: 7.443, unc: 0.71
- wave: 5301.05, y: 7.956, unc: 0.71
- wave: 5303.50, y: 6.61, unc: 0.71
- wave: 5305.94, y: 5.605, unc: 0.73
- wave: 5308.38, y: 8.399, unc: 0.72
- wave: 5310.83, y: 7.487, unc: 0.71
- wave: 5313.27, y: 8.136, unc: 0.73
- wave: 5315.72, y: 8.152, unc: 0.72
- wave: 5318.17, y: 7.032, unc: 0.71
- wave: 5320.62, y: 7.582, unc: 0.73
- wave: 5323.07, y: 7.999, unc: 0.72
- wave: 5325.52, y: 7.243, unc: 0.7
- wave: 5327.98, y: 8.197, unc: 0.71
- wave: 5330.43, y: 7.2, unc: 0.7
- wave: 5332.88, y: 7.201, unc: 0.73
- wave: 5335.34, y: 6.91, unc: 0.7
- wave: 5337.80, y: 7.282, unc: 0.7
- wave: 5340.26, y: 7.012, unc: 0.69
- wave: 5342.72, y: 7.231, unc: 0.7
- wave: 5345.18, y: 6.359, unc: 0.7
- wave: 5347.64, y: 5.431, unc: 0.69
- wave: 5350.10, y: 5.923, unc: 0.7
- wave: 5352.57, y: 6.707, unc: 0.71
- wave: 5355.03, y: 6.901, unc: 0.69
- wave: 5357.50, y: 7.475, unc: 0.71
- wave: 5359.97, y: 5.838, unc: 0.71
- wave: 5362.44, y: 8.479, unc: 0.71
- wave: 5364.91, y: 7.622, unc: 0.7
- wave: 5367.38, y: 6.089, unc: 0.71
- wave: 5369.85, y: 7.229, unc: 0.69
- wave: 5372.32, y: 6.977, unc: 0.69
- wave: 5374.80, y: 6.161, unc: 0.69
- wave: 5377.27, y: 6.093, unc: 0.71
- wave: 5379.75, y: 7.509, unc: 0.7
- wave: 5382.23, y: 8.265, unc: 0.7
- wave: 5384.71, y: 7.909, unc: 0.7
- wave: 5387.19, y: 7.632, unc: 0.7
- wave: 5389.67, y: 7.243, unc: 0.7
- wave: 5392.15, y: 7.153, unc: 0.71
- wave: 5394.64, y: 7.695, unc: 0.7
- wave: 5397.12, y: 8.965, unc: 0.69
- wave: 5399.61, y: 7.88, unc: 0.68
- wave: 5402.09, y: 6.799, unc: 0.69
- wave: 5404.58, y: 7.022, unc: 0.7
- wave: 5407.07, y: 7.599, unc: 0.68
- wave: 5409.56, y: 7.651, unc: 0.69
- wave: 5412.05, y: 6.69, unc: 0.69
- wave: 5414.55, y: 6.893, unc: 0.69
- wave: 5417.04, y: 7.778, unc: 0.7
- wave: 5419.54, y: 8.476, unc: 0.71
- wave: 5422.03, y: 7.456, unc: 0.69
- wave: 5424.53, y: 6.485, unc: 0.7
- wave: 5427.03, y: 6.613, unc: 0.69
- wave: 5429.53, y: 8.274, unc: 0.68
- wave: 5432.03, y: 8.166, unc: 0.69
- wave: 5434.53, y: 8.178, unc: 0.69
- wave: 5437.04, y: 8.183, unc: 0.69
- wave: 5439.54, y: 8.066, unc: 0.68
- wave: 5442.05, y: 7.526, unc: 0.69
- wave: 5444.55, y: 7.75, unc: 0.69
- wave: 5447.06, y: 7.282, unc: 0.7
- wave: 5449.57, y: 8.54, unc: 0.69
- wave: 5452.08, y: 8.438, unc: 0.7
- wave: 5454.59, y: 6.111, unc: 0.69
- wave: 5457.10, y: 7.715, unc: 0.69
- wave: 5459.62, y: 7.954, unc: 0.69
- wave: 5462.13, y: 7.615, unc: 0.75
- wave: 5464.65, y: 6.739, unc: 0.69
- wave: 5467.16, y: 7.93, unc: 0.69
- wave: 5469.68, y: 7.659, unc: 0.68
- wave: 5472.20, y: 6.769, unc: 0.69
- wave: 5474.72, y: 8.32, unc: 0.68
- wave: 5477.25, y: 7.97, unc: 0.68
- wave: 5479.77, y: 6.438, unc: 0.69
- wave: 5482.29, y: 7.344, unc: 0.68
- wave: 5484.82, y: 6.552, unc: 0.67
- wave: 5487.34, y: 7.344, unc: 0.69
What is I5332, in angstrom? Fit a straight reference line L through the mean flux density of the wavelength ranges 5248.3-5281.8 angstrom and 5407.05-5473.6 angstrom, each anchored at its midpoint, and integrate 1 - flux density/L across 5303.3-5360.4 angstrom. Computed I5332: 0.7 angstrom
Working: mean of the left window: 6.96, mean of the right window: 7.58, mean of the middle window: 7.1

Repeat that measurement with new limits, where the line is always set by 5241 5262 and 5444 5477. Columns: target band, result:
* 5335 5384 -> 2.31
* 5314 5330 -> -1.37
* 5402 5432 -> 0.31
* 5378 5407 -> -1.04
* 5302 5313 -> -0.18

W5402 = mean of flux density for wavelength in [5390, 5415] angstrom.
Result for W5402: 7.44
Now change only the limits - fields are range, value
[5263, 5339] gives 7.29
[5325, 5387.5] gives 7.02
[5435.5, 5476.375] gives 7.67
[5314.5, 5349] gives 7.2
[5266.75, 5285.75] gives 7.01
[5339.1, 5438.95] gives 7.26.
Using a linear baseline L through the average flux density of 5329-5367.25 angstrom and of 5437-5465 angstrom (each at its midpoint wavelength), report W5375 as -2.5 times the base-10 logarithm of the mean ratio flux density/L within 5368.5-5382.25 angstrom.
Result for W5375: 0.03 mag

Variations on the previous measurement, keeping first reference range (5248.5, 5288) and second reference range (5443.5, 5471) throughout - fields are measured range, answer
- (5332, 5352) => 0.091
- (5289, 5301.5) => -0.063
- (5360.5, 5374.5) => 0.029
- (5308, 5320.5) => -0.091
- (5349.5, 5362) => 0.088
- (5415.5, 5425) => -0.018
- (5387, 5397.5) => -0.036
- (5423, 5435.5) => -0.001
